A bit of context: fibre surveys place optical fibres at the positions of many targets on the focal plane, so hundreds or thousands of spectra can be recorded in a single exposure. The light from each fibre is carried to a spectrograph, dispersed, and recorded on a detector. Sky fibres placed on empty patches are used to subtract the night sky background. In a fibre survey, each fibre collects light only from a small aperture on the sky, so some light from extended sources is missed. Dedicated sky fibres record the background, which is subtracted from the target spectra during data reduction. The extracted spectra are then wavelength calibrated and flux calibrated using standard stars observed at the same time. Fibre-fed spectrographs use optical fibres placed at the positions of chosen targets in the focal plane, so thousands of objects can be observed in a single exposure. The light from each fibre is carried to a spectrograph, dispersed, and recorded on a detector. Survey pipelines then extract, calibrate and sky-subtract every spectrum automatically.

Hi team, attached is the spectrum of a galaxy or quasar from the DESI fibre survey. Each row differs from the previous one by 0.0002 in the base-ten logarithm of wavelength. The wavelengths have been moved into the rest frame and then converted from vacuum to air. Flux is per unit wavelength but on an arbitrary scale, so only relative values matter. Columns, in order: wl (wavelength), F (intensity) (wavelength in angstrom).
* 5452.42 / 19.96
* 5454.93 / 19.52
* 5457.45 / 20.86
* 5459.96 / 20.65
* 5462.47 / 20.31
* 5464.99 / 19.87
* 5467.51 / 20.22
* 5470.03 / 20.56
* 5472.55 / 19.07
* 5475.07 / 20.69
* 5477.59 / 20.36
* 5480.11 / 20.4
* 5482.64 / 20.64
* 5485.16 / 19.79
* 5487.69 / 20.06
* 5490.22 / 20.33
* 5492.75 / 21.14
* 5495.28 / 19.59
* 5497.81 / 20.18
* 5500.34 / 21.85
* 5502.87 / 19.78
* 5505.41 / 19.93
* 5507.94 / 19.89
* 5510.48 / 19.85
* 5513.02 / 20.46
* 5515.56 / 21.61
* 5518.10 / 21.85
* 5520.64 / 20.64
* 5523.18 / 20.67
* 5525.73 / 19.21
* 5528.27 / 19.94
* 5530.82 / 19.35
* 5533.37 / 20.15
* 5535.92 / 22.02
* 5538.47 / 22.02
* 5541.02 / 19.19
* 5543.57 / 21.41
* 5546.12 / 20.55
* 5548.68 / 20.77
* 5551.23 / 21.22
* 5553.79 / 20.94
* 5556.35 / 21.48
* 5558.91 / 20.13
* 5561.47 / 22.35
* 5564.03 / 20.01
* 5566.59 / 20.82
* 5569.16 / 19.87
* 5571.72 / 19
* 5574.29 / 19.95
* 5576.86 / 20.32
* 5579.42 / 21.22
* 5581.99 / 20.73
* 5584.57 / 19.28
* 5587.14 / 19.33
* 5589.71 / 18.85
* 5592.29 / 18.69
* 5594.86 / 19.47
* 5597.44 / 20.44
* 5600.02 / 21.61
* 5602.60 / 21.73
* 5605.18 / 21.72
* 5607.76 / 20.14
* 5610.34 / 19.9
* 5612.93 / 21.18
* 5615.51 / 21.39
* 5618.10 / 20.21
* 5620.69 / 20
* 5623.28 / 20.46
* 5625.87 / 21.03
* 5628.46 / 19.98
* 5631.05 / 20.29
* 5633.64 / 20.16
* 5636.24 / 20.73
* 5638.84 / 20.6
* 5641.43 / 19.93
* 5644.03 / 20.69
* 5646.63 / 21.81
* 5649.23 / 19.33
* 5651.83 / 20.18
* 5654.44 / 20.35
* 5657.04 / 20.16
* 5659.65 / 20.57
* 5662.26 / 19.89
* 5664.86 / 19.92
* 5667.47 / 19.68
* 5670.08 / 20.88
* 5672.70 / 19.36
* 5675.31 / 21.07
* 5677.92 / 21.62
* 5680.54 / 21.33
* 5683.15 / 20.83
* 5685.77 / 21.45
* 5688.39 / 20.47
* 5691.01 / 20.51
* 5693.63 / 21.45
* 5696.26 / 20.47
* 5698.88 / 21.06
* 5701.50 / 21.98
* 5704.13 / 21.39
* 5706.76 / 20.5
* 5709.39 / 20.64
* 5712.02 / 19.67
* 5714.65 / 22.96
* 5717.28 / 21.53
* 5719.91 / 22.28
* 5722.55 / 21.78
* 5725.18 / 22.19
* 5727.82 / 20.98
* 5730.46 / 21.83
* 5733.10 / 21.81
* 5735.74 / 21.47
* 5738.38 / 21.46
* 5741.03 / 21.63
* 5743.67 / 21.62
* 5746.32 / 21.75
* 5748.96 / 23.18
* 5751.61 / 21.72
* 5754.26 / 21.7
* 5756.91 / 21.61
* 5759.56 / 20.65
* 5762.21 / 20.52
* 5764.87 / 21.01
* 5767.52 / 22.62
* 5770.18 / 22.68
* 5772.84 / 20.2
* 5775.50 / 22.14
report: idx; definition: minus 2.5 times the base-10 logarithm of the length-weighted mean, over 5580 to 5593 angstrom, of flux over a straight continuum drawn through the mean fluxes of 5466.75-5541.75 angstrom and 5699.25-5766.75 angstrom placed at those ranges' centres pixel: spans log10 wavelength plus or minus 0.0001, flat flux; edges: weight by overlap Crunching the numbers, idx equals 0.07 mag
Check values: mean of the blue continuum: 20.4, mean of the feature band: 19.5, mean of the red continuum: 21.5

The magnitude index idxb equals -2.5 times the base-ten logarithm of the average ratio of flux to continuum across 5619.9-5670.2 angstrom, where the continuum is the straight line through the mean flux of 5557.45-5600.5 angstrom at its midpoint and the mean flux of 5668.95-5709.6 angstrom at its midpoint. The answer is 0.01 mag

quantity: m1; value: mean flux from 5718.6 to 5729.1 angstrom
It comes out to 21.8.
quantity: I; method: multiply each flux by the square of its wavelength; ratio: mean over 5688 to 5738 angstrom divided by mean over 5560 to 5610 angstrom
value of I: 1.10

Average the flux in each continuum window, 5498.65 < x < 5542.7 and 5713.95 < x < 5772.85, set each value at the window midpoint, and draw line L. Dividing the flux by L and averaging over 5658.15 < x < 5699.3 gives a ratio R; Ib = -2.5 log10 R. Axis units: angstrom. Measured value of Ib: 0.037 mag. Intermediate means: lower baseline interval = 20.5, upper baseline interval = 21.7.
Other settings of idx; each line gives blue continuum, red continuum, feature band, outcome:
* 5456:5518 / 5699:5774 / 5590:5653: 0.03 mag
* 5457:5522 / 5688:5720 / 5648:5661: 0.04 mag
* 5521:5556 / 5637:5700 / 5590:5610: 0.01 mag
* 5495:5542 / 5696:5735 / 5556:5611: 0.02 mag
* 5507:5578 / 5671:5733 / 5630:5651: 0.03 mag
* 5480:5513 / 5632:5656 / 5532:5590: -0.01 mag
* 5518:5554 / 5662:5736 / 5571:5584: 0.03 mag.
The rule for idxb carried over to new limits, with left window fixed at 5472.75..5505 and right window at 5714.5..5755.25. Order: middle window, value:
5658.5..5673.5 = 0.071 mag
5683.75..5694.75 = 0.031 mag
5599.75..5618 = 0.003 mag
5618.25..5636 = 0.044 mag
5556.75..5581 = 0.020 mag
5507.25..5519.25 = -0.014 mag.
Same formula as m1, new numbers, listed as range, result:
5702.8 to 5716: 21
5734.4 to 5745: 21.5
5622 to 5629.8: 20.5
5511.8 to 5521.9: 21.1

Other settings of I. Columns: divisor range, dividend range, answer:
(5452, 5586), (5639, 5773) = 1.10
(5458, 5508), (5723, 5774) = 1.17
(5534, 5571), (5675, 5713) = 1.06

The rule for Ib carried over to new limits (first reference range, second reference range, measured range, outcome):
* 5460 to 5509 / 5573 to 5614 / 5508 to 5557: -0.02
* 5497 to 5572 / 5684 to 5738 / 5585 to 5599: 0.08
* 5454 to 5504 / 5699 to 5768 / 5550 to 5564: -0.02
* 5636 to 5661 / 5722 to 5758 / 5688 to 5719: 0.01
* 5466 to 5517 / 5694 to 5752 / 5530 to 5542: 0.00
